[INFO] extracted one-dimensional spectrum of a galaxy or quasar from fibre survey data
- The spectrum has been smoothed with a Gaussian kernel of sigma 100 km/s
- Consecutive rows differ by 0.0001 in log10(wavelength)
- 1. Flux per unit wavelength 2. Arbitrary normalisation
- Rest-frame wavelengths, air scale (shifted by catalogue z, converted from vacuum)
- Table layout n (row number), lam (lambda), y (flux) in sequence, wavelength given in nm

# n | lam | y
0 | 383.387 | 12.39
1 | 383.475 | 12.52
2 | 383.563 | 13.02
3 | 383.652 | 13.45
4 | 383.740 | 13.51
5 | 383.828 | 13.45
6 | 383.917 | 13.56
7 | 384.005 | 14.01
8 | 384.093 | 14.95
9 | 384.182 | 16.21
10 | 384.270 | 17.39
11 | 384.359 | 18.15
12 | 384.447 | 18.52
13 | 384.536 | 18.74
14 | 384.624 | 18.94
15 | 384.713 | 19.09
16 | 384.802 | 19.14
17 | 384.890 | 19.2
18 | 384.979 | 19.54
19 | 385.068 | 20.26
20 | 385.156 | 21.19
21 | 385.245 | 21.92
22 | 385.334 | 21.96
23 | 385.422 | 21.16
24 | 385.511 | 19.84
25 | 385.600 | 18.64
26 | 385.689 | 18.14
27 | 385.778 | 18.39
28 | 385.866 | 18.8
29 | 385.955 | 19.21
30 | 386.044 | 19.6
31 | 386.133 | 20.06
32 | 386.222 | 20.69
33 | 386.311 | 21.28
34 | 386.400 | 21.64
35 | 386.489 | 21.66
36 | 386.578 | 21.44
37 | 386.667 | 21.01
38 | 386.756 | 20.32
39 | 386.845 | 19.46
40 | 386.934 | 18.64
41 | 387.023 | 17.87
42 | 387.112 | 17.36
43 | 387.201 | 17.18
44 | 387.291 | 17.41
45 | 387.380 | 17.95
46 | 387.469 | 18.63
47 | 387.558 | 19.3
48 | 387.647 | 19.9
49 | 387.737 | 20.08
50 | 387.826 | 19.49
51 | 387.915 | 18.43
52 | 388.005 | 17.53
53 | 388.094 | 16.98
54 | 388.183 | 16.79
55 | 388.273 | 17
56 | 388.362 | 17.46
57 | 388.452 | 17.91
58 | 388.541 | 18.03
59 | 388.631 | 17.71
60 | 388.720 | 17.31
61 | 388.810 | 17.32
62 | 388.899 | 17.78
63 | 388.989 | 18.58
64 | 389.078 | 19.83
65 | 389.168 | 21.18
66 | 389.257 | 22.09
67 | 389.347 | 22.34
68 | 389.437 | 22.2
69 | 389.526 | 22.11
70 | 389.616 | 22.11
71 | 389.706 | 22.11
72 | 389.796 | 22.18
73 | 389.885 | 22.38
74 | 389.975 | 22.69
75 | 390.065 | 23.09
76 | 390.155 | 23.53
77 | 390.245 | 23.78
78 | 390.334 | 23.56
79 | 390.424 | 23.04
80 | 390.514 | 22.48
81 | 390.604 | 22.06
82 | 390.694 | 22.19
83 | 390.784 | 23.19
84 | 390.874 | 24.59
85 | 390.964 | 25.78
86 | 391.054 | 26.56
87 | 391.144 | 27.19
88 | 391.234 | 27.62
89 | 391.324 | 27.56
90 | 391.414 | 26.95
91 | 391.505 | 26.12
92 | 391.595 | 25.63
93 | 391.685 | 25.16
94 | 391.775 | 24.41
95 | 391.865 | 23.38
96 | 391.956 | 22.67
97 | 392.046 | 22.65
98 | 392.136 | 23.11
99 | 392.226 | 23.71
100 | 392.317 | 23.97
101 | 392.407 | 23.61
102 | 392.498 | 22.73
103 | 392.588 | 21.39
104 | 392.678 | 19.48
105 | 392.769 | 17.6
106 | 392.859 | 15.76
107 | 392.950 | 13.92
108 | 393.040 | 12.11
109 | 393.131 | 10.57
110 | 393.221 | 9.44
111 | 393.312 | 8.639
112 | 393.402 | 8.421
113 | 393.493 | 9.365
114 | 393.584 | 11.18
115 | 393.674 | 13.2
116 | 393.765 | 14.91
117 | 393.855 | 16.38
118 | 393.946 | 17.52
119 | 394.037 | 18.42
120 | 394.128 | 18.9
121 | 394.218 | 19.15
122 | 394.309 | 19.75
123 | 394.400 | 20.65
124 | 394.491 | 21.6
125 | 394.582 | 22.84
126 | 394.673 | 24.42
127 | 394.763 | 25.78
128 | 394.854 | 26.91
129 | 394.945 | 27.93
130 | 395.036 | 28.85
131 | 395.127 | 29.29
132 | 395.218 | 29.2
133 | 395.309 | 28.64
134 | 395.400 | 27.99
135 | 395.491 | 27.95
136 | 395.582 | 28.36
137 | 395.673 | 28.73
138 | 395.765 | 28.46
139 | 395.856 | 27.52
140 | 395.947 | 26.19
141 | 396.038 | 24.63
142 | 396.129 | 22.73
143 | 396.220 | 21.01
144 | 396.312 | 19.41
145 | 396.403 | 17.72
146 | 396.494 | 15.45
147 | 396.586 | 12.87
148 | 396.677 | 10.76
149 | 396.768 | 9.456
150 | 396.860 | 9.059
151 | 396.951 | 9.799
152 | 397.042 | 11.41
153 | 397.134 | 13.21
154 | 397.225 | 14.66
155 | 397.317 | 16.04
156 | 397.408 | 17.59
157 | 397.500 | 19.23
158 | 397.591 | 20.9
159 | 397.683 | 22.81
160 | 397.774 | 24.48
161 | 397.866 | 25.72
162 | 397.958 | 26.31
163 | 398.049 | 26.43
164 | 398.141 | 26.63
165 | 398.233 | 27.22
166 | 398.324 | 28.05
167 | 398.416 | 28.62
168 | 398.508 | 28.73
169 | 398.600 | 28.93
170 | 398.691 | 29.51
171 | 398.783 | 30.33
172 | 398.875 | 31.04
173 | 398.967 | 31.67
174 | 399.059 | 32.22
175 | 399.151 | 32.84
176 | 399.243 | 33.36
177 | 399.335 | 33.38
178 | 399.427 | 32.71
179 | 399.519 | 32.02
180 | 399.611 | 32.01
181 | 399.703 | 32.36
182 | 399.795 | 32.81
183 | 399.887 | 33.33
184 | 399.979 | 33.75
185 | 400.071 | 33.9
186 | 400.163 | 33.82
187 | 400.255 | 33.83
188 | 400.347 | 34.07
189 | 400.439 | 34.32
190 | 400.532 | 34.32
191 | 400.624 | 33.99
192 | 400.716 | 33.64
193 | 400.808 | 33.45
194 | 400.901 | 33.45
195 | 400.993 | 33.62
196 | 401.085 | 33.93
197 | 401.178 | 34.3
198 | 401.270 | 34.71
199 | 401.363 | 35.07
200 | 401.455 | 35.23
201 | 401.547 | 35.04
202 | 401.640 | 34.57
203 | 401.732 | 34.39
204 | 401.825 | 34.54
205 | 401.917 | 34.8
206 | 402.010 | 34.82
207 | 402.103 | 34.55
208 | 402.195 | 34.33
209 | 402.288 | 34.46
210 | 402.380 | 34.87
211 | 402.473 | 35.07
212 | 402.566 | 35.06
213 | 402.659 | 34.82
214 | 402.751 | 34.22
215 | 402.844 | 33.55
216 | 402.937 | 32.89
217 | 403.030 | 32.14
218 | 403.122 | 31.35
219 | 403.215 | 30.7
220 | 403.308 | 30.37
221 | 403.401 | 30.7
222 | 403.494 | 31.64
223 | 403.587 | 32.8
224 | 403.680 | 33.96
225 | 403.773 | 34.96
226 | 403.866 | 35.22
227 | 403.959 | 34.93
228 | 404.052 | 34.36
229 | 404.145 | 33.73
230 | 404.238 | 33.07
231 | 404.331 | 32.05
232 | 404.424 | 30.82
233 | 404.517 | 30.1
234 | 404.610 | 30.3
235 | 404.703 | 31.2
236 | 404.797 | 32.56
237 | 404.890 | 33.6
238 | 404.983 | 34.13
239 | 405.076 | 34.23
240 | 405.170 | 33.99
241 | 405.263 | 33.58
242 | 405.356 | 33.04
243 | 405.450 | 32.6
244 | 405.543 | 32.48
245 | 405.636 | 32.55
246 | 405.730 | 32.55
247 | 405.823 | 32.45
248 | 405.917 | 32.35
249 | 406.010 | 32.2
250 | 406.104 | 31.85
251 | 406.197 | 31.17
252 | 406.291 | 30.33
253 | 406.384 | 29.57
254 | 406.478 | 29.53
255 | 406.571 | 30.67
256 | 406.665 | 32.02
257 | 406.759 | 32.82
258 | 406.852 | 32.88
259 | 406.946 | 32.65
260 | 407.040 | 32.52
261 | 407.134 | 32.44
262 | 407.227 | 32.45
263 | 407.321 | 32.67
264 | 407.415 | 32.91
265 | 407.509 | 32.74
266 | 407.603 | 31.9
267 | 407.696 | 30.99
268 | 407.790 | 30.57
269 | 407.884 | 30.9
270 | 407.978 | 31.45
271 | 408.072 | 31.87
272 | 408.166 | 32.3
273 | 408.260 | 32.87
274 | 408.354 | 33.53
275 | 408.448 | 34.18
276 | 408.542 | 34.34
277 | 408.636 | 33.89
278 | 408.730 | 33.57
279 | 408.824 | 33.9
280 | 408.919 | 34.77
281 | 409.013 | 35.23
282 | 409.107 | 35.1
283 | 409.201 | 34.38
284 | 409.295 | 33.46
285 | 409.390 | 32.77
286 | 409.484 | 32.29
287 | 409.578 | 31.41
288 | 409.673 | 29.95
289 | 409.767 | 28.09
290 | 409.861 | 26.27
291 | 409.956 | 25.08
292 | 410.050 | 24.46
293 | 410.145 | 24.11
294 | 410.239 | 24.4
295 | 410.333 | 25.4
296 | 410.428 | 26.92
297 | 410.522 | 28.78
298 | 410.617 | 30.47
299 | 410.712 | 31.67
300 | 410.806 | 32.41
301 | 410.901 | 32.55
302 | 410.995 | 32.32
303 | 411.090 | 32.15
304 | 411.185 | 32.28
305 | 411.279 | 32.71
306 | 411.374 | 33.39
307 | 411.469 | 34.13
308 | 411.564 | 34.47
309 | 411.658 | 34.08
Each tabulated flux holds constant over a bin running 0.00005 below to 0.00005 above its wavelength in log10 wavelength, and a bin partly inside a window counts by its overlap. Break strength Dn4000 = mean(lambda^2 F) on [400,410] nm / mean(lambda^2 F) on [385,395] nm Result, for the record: 1.75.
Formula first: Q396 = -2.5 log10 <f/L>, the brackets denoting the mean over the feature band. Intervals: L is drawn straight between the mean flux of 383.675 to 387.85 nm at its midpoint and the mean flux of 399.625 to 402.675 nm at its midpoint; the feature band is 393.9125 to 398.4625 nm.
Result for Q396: 0.307 mag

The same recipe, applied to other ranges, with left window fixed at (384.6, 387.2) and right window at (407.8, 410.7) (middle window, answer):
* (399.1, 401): -0.25 mag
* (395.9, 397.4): 0.48 mag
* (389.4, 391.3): -0.08 mag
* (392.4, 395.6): 0.20 mag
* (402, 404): -0.20 mag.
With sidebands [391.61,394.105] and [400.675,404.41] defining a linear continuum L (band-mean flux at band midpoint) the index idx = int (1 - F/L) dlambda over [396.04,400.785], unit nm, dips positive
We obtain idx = 0.28 nm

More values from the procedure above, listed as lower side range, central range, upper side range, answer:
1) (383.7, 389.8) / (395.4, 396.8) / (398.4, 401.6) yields 0.339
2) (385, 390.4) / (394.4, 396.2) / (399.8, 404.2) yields 0.054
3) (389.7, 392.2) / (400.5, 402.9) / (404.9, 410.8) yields -0.460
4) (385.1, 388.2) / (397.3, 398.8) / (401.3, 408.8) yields 0.140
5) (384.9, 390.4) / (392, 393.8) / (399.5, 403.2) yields 0.632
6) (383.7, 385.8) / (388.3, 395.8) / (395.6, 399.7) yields -0.060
